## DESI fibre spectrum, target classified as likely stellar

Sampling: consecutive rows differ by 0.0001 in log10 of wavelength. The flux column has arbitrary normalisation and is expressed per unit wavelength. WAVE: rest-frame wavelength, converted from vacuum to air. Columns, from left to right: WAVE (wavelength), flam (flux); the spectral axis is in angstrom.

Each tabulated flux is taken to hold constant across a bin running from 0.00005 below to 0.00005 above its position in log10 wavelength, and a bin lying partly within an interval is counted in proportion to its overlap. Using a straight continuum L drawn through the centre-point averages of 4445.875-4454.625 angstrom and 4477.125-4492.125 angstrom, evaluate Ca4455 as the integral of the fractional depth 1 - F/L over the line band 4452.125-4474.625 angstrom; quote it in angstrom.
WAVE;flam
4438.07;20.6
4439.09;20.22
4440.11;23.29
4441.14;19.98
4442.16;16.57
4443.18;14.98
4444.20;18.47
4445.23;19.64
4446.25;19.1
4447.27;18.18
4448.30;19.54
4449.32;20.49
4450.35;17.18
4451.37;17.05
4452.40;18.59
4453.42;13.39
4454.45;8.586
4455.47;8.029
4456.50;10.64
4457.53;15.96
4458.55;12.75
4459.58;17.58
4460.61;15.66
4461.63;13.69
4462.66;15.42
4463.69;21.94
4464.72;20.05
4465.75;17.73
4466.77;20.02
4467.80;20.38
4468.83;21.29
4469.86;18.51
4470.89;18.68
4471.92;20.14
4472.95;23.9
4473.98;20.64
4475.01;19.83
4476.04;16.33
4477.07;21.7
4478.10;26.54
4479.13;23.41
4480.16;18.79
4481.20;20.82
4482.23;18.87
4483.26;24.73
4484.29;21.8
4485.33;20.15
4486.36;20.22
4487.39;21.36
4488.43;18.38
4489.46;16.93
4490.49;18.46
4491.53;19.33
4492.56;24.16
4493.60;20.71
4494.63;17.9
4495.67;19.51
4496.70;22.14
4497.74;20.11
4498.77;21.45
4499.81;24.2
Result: 2.0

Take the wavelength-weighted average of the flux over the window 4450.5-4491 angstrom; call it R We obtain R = 18.4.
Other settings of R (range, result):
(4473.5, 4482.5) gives 20.8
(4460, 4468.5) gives 18.2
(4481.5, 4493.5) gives 20.4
